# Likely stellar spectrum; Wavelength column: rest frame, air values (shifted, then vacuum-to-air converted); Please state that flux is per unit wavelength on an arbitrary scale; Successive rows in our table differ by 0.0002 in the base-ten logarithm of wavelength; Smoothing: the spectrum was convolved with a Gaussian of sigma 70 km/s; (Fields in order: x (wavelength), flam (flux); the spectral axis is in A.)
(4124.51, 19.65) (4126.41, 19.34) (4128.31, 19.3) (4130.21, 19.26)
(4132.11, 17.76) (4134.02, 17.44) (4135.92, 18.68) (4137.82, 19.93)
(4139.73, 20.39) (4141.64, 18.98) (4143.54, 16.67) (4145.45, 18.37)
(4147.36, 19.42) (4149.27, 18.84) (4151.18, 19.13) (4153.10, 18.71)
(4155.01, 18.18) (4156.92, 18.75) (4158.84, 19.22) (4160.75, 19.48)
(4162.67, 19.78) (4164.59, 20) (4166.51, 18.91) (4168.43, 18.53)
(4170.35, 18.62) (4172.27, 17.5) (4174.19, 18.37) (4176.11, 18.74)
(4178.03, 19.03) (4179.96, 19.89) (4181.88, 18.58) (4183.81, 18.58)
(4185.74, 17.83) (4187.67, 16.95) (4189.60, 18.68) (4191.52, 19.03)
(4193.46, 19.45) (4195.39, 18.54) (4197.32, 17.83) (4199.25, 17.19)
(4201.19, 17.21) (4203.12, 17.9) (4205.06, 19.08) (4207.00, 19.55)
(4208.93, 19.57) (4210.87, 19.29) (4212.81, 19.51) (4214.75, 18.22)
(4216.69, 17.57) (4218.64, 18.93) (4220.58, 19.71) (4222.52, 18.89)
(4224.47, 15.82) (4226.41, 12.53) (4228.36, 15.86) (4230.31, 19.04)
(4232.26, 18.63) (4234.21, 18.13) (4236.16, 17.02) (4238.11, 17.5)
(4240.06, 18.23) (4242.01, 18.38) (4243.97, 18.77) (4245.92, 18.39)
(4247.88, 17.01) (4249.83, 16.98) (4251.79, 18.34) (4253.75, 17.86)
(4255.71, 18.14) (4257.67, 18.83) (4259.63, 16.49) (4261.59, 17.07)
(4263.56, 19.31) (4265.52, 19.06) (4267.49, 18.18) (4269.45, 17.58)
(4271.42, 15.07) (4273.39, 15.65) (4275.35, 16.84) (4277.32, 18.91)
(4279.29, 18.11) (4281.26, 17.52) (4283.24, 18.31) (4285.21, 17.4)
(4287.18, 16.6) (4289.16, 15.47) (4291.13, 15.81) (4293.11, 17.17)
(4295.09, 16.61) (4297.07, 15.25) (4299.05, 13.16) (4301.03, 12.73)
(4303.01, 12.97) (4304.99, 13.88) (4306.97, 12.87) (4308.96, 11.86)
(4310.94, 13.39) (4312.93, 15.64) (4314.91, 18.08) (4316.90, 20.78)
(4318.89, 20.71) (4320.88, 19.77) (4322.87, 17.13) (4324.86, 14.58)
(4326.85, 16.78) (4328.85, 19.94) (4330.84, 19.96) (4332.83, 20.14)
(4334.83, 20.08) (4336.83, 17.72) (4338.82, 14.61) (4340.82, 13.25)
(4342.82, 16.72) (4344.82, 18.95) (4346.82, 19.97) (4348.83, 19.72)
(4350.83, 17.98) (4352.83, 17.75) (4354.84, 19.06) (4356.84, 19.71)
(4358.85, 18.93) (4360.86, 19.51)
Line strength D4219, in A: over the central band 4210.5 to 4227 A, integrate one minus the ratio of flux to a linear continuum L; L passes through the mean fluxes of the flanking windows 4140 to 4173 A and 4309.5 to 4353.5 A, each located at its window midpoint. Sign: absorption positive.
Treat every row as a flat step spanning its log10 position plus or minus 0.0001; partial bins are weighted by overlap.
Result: 0.51 A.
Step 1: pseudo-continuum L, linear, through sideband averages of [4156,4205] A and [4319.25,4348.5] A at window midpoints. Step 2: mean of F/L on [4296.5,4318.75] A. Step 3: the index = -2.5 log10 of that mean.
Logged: 0.21 mag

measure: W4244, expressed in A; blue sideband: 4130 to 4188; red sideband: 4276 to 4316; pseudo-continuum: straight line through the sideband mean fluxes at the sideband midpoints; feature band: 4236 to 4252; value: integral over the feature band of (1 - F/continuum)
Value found -1.0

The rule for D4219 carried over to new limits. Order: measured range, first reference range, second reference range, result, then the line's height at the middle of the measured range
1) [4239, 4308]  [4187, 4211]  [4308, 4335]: 4.6 A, 18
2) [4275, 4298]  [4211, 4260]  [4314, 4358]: 1.4 A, 18.1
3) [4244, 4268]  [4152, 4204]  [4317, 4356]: 0.5 A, 18.4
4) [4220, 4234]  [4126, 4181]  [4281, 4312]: -0.3 A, 16.9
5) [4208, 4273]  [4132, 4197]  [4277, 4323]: -2.0 A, 17.3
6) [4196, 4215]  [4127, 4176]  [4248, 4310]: -0.8 A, 17.8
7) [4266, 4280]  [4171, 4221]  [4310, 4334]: 0.8 A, 18.3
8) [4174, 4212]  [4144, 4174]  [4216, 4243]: -0.7 A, 18.2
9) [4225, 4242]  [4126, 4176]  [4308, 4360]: 1.1 A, 18.4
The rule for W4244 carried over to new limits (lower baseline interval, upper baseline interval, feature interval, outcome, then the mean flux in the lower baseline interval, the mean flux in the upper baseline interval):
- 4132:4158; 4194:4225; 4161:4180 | -0.31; 18.7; 18.5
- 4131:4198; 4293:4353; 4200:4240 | 0.08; 18.7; 16.8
